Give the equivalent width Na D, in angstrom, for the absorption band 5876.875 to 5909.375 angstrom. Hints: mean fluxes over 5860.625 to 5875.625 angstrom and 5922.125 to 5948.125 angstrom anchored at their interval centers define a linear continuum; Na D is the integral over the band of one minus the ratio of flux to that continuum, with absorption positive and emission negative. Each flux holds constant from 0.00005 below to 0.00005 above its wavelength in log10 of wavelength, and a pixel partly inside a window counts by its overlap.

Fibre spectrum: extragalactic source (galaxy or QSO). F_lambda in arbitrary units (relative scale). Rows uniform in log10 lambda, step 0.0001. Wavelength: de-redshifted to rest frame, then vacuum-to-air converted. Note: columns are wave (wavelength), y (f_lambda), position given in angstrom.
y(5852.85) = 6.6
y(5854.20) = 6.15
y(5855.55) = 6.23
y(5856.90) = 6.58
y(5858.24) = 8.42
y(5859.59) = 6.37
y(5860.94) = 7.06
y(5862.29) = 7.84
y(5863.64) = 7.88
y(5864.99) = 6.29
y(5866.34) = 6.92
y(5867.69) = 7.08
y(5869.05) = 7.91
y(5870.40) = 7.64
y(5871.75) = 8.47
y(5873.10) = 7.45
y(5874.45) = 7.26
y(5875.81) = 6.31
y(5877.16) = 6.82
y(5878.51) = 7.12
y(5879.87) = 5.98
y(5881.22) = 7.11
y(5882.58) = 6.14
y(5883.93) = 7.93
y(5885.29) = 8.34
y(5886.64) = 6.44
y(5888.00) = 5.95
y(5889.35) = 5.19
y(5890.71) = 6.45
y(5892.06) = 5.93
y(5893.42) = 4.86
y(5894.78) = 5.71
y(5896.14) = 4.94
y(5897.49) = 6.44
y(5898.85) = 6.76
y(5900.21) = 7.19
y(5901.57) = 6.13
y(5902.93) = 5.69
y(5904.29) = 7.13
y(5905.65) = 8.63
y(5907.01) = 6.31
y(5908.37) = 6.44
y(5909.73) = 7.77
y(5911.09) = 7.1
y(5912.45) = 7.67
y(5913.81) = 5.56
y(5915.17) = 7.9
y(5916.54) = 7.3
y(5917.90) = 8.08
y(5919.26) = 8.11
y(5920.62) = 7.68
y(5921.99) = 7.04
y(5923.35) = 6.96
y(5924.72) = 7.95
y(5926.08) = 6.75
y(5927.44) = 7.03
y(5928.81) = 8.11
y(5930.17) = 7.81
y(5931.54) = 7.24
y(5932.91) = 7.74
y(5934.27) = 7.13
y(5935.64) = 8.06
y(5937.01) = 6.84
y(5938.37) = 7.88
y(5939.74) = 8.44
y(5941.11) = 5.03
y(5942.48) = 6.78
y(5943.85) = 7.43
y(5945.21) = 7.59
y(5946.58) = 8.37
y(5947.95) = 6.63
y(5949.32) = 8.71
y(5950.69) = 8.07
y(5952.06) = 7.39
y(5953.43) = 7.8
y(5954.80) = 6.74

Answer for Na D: 3.94 angstrom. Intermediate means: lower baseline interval 7.41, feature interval 6.49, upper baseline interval 7.37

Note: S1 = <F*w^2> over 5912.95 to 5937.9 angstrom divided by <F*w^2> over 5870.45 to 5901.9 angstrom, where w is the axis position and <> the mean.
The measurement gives 1.14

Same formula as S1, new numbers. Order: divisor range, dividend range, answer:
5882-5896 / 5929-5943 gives 1.19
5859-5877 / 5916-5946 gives 1.04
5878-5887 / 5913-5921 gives 1.07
